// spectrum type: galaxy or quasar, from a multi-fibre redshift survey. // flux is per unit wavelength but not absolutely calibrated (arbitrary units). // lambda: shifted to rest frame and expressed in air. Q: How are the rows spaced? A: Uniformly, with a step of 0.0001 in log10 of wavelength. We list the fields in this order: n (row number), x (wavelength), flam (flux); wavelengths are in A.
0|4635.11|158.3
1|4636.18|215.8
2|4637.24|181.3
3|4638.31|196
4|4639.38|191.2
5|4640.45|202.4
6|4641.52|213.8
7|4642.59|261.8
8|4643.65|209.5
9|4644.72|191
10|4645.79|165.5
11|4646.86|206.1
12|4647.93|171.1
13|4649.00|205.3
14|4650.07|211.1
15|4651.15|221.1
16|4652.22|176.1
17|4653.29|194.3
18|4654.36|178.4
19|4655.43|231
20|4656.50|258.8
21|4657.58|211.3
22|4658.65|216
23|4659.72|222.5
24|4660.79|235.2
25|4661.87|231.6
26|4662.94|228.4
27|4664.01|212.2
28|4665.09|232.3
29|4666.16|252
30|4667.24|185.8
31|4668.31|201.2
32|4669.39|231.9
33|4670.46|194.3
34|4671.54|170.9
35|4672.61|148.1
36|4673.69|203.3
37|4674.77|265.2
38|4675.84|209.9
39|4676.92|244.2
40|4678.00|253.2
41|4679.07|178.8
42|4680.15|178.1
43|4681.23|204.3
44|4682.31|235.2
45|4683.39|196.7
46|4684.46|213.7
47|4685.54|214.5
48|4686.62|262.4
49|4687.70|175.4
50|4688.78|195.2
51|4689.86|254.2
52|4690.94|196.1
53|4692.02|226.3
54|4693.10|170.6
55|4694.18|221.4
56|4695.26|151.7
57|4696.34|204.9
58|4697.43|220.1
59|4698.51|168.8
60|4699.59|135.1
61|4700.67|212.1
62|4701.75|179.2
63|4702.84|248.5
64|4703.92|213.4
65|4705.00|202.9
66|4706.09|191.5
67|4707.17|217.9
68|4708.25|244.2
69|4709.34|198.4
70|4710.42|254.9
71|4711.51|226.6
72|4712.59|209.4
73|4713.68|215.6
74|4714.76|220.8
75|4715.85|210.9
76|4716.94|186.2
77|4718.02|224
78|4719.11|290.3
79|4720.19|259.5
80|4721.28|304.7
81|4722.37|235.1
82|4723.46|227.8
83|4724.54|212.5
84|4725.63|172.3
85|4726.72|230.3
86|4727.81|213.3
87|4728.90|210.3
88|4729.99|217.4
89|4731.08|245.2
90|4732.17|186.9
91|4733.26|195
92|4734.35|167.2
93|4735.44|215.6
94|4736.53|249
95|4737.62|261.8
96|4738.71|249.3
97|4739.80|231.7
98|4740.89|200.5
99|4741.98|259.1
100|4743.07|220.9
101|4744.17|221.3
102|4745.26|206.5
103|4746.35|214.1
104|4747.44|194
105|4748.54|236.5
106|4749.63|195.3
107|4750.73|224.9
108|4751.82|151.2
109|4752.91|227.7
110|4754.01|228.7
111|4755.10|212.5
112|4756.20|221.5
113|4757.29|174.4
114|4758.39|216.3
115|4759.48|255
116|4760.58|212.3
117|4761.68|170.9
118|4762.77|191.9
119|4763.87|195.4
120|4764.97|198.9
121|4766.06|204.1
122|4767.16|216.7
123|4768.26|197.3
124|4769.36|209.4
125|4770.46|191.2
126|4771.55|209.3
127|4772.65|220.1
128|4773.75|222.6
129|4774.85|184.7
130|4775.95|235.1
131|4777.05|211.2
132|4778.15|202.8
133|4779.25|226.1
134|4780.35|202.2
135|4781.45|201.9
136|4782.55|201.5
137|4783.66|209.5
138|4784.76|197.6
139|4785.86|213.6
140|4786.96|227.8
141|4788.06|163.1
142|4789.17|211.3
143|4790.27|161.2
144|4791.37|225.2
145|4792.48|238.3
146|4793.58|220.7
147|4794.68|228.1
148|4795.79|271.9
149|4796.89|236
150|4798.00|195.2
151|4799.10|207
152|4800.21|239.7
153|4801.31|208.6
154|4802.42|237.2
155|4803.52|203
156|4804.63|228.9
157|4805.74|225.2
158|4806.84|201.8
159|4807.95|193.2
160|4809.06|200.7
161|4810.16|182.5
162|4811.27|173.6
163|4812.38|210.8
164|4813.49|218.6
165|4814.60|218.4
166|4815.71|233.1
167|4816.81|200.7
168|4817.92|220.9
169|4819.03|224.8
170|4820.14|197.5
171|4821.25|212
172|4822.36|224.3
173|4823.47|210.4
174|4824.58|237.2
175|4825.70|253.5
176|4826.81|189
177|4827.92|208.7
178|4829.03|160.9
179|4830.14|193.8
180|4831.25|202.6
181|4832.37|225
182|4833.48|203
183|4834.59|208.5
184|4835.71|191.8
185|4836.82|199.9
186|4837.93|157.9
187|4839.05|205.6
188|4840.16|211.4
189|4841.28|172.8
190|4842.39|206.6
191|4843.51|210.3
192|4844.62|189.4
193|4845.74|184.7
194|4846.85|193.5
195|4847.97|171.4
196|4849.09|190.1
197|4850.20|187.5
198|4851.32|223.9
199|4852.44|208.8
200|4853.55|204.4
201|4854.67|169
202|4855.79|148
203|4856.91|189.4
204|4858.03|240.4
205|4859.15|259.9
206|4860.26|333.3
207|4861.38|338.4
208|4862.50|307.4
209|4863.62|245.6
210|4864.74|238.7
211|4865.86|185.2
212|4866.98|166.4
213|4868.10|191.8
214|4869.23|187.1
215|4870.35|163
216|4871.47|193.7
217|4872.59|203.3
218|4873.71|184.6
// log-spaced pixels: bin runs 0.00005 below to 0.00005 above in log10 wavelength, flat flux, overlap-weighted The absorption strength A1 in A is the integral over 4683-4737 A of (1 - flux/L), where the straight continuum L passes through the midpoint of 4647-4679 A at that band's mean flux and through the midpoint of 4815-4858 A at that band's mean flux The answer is -1.1 A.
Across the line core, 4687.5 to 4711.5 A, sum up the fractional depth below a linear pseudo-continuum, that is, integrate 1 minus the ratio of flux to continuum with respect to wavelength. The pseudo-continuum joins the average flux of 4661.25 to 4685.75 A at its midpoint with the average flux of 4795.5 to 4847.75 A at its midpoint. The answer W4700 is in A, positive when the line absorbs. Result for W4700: 0.8 A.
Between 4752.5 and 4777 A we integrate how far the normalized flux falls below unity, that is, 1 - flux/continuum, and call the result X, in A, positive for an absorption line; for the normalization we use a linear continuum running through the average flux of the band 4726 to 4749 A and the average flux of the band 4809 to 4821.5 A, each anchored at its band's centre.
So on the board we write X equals 0.8 A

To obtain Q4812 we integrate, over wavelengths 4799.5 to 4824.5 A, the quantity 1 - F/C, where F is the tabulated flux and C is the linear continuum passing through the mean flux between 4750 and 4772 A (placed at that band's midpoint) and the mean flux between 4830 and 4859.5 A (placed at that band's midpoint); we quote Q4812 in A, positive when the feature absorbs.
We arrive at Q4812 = -1.5 A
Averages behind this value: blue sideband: 205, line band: 213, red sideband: 198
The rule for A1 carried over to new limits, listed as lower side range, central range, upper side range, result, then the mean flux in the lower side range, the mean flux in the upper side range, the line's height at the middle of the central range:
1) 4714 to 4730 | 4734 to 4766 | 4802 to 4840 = 1.2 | 228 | 207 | 222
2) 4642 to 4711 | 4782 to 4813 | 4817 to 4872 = -0.3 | 209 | 209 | 209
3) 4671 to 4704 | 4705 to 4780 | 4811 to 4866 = -3.3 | 205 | 212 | 207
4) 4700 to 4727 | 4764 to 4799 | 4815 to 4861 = 0.6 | 223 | 207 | 214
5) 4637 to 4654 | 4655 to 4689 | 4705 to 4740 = -1.2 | 200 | 224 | 208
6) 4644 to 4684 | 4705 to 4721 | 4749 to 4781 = -1.3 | 210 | 207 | 208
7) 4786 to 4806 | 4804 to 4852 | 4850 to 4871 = 3.4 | 218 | 221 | 219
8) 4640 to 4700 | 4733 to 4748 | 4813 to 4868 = -0.8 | 208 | 212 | 210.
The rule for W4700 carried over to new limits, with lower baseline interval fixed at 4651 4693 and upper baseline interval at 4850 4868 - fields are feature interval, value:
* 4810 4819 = 0.60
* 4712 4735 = -0.36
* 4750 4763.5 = 0.79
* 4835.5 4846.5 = 1.62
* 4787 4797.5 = 0.23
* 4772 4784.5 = 0.63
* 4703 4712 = -0.16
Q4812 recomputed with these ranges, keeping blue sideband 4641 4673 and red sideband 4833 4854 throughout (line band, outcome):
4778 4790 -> -0.25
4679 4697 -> 0.14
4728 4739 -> -0.82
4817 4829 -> -1.06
